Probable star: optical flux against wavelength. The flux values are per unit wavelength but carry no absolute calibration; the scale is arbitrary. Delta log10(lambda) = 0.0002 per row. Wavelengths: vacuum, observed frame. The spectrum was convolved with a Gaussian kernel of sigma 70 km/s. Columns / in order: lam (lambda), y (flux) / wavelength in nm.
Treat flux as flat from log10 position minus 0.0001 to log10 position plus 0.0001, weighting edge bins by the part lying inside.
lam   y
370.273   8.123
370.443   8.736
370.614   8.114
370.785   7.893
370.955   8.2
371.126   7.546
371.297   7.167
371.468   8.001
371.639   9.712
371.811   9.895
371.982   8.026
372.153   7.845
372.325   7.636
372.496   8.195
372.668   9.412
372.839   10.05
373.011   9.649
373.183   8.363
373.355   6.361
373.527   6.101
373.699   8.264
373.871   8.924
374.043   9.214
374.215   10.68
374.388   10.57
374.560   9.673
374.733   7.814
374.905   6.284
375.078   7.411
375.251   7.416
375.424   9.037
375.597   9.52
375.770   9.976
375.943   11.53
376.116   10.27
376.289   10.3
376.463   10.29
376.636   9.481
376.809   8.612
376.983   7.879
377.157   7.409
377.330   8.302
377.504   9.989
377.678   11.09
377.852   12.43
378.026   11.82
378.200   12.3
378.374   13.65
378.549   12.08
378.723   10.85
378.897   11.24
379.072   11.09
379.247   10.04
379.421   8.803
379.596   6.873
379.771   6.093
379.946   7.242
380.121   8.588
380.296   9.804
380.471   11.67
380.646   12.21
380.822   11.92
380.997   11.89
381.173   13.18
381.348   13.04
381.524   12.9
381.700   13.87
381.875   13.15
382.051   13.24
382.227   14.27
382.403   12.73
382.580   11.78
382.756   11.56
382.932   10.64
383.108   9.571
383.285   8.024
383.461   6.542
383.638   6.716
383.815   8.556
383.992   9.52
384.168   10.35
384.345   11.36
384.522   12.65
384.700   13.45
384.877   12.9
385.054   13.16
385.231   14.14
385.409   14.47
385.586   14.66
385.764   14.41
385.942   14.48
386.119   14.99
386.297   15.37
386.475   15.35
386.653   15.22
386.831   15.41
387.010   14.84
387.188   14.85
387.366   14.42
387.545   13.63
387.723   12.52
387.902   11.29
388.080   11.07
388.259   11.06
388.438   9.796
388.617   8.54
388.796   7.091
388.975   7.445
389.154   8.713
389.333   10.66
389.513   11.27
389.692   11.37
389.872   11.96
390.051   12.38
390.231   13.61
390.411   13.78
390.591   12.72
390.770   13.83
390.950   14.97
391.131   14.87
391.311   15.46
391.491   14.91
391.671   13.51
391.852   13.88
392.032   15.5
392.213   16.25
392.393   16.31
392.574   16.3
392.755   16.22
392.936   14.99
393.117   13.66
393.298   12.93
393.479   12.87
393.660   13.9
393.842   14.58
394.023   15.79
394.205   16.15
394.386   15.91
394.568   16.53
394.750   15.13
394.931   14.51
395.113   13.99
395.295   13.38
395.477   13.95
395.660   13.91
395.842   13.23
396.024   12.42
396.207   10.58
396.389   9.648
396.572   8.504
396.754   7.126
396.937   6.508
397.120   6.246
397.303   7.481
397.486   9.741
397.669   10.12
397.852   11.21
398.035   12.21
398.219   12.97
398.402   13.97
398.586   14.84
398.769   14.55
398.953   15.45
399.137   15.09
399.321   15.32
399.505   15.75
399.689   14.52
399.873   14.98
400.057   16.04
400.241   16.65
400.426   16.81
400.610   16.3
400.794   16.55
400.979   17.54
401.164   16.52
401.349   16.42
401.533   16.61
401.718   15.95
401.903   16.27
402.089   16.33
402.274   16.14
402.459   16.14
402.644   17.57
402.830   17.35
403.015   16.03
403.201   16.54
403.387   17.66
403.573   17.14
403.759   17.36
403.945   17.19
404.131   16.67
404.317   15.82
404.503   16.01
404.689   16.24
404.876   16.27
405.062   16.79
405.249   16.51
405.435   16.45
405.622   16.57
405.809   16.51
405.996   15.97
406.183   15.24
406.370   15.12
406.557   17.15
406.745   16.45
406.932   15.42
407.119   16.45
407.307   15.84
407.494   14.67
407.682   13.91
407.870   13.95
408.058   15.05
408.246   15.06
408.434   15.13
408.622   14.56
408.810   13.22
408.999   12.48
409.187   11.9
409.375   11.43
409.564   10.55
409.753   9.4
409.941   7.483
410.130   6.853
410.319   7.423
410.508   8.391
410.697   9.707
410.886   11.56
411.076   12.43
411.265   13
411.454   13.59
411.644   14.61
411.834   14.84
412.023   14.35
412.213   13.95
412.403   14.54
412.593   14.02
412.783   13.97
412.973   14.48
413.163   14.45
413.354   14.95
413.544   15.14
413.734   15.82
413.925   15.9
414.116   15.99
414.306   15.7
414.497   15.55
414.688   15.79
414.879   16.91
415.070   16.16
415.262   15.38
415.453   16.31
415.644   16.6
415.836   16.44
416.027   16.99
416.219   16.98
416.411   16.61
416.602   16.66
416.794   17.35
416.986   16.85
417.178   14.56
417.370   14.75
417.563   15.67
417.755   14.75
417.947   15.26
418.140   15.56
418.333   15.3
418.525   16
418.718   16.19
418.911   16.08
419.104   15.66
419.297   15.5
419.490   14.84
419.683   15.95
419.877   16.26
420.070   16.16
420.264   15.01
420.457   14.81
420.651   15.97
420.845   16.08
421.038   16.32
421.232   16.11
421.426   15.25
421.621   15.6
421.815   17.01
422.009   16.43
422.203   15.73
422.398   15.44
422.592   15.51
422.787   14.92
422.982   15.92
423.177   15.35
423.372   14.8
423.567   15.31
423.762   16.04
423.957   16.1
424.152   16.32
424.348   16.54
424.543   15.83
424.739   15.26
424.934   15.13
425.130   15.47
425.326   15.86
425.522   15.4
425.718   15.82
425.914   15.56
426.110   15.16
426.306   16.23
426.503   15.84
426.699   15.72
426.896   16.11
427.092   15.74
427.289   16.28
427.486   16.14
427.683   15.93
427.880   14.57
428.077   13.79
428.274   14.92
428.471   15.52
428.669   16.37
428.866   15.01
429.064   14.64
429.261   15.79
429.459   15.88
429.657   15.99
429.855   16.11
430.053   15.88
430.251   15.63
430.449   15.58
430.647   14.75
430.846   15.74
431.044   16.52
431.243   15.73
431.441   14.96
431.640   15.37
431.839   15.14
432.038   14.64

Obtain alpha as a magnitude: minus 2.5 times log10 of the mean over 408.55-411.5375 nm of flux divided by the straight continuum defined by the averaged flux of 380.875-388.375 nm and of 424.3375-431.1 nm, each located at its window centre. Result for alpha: 0.30 mag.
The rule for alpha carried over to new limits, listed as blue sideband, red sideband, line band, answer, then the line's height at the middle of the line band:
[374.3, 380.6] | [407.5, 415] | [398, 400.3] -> -0.23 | 12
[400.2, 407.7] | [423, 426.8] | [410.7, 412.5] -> 0.20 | 16.1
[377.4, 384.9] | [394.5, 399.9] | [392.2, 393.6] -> -0.23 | 12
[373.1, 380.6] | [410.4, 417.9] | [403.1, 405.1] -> -0.24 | 13.4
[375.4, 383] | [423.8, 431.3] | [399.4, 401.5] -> -0.24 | 12.9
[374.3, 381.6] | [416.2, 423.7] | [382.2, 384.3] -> 0.09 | 10.8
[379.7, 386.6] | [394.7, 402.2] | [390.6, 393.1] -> -0.17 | 12.8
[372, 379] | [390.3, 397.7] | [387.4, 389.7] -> 0.16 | 12.1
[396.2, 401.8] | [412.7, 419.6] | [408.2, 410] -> 0.21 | 14.8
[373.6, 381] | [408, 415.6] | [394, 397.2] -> -0.06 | 11.7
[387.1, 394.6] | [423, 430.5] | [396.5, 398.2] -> 0.46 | 13.7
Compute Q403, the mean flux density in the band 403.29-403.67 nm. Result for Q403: 17.4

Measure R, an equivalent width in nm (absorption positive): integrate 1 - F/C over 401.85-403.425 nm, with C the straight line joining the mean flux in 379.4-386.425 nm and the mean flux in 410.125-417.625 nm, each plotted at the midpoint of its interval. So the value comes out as -0.364 nm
